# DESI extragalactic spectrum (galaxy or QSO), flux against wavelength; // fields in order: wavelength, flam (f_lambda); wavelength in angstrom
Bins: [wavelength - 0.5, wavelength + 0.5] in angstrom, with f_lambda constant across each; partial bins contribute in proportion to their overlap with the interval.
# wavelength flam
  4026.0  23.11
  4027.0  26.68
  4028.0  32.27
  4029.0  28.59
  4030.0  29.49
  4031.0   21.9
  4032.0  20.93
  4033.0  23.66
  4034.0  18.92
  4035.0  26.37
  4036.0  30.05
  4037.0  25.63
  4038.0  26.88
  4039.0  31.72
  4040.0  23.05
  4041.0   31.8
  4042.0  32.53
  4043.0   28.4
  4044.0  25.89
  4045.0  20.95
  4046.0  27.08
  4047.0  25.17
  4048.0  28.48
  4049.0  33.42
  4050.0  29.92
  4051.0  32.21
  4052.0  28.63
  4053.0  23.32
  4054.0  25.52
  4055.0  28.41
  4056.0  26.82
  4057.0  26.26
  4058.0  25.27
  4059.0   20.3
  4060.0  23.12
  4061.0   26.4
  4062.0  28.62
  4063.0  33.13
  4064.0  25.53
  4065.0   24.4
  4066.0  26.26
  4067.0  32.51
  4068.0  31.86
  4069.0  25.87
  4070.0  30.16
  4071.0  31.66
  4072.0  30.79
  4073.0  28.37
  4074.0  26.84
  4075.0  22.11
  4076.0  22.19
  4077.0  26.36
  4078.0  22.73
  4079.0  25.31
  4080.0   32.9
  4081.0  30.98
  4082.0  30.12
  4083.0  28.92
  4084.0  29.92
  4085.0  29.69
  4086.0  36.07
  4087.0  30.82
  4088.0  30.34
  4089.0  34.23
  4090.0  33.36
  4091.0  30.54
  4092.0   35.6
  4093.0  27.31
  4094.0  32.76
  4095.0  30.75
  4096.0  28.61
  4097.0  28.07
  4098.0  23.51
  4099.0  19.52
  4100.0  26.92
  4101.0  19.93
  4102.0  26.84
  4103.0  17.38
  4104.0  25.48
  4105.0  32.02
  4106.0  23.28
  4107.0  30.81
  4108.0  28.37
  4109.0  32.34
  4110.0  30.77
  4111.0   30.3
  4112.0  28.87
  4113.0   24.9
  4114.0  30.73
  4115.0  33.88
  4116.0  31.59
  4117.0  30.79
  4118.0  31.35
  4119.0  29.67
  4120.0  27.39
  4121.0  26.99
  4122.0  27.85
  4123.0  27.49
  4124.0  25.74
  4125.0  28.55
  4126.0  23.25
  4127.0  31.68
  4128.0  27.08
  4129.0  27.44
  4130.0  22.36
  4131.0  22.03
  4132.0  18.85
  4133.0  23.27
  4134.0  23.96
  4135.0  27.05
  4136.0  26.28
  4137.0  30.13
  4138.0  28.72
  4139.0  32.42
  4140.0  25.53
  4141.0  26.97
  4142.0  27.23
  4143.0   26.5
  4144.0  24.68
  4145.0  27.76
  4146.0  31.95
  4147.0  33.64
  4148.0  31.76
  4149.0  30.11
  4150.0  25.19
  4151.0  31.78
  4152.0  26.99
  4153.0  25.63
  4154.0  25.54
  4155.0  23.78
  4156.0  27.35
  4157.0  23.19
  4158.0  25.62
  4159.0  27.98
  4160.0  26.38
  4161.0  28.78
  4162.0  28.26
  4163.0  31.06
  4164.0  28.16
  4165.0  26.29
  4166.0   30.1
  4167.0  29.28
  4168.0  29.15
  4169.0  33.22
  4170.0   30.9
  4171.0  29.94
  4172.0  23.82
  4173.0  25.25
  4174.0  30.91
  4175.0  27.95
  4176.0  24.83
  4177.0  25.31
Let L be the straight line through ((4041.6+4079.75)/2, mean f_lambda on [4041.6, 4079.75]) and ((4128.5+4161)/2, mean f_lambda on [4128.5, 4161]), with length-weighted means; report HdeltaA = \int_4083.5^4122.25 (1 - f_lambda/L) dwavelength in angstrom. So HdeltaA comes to -2.8 angstrom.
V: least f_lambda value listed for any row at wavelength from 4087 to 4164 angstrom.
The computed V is 17.38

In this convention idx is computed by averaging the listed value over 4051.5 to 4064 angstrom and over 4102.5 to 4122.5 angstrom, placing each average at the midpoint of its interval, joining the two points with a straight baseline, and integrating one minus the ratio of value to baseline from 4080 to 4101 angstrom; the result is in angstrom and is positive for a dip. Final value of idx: -1.5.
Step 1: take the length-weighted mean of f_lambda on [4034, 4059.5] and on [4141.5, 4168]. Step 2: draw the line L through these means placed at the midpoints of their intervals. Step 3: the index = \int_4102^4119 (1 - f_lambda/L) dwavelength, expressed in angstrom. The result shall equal -0.8 angstrom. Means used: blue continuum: 27.2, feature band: 28.9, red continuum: 27.9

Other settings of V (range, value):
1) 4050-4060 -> 20.3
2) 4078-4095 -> 22.73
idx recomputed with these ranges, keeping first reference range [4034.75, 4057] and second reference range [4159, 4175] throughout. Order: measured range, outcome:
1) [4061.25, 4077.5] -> 0.1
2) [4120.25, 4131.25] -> 0.7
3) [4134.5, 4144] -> 0.3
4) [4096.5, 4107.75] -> 1.3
